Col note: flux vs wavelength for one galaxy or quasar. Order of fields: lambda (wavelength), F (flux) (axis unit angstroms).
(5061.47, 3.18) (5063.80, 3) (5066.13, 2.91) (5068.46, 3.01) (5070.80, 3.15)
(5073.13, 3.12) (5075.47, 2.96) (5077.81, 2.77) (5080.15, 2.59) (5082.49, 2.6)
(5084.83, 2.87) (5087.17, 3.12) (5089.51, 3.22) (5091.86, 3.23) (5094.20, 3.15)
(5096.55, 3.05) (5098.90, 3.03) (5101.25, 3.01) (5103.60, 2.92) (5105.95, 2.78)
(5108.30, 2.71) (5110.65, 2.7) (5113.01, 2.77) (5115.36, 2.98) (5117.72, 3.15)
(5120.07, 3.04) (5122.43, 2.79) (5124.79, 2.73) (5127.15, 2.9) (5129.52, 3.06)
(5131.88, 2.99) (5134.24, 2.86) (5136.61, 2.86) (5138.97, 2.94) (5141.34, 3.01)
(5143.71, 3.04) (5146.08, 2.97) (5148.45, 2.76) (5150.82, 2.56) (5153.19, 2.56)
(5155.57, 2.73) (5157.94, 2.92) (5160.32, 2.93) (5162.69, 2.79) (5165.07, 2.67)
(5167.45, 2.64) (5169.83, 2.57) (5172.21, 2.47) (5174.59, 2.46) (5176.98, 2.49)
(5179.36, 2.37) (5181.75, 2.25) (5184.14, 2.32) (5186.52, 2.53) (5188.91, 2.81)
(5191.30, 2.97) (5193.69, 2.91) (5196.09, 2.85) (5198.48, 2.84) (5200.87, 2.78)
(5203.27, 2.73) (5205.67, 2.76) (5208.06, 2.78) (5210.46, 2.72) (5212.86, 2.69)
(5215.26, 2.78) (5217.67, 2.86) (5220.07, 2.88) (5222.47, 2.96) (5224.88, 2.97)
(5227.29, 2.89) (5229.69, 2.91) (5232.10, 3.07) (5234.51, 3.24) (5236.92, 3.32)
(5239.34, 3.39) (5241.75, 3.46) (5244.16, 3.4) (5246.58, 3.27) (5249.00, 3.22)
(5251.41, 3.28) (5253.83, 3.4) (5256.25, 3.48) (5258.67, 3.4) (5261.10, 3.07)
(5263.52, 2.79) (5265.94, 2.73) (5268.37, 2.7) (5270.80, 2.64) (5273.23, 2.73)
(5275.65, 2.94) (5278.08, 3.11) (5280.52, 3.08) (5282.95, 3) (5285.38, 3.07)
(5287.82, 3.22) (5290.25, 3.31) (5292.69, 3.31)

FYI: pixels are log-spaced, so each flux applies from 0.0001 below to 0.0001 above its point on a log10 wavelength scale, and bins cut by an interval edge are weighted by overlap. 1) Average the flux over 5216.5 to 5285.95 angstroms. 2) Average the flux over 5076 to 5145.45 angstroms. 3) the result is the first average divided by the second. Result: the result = 1.1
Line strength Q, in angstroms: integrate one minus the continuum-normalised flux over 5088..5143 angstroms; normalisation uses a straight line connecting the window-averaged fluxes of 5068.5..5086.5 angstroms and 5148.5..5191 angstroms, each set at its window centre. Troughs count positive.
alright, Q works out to -3.69 angstroms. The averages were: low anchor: 2.88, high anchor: 2.6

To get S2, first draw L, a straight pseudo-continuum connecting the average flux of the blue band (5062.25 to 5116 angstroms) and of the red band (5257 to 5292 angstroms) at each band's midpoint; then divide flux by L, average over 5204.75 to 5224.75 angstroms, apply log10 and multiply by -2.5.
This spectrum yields 0.06 mag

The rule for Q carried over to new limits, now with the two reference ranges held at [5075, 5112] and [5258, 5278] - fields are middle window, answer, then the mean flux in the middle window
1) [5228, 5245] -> -2.1 angstroms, 3.24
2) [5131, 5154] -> 0.4 angstroms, 2.86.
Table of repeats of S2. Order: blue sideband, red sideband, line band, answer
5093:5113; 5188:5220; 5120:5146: -0.017 mag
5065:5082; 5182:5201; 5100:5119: -0.008 mag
